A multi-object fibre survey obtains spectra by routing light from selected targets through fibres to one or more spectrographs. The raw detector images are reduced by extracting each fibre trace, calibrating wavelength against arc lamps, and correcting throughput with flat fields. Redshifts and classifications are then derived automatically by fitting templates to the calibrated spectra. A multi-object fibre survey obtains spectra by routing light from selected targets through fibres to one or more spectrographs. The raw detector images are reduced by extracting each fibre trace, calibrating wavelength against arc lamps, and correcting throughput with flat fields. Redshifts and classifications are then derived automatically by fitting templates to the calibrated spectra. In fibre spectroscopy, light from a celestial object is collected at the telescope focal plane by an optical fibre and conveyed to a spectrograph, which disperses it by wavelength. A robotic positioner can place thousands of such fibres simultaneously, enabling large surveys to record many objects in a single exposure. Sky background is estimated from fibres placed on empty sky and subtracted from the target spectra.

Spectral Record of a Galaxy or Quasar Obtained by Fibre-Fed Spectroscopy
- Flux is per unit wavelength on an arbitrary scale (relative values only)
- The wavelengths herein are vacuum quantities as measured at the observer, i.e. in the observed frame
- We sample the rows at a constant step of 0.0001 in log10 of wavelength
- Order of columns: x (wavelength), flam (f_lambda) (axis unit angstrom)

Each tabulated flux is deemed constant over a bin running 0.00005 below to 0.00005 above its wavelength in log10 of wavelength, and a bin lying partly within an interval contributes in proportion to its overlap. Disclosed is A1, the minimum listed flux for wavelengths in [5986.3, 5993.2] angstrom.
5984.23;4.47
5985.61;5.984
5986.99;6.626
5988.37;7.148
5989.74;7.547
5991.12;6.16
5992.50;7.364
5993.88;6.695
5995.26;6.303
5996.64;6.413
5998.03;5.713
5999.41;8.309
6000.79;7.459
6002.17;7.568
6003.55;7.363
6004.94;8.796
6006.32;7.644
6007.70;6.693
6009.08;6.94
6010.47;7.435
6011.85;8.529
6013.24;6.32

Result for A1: 6.16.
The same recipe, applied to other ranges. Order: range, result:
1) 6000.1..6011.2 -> 6.693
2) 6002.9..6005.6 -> 7.363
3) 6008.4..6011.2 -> 6.94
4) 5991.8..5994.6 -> 6.695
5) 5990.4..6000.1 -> 5.713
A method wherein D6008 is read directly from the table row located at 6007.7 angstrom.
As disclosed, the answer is 6.693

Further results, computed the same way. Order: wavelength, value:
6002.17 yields 7.568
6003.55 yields 7.363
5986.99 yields 6.626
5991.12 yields 6.16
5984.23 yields 4.47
